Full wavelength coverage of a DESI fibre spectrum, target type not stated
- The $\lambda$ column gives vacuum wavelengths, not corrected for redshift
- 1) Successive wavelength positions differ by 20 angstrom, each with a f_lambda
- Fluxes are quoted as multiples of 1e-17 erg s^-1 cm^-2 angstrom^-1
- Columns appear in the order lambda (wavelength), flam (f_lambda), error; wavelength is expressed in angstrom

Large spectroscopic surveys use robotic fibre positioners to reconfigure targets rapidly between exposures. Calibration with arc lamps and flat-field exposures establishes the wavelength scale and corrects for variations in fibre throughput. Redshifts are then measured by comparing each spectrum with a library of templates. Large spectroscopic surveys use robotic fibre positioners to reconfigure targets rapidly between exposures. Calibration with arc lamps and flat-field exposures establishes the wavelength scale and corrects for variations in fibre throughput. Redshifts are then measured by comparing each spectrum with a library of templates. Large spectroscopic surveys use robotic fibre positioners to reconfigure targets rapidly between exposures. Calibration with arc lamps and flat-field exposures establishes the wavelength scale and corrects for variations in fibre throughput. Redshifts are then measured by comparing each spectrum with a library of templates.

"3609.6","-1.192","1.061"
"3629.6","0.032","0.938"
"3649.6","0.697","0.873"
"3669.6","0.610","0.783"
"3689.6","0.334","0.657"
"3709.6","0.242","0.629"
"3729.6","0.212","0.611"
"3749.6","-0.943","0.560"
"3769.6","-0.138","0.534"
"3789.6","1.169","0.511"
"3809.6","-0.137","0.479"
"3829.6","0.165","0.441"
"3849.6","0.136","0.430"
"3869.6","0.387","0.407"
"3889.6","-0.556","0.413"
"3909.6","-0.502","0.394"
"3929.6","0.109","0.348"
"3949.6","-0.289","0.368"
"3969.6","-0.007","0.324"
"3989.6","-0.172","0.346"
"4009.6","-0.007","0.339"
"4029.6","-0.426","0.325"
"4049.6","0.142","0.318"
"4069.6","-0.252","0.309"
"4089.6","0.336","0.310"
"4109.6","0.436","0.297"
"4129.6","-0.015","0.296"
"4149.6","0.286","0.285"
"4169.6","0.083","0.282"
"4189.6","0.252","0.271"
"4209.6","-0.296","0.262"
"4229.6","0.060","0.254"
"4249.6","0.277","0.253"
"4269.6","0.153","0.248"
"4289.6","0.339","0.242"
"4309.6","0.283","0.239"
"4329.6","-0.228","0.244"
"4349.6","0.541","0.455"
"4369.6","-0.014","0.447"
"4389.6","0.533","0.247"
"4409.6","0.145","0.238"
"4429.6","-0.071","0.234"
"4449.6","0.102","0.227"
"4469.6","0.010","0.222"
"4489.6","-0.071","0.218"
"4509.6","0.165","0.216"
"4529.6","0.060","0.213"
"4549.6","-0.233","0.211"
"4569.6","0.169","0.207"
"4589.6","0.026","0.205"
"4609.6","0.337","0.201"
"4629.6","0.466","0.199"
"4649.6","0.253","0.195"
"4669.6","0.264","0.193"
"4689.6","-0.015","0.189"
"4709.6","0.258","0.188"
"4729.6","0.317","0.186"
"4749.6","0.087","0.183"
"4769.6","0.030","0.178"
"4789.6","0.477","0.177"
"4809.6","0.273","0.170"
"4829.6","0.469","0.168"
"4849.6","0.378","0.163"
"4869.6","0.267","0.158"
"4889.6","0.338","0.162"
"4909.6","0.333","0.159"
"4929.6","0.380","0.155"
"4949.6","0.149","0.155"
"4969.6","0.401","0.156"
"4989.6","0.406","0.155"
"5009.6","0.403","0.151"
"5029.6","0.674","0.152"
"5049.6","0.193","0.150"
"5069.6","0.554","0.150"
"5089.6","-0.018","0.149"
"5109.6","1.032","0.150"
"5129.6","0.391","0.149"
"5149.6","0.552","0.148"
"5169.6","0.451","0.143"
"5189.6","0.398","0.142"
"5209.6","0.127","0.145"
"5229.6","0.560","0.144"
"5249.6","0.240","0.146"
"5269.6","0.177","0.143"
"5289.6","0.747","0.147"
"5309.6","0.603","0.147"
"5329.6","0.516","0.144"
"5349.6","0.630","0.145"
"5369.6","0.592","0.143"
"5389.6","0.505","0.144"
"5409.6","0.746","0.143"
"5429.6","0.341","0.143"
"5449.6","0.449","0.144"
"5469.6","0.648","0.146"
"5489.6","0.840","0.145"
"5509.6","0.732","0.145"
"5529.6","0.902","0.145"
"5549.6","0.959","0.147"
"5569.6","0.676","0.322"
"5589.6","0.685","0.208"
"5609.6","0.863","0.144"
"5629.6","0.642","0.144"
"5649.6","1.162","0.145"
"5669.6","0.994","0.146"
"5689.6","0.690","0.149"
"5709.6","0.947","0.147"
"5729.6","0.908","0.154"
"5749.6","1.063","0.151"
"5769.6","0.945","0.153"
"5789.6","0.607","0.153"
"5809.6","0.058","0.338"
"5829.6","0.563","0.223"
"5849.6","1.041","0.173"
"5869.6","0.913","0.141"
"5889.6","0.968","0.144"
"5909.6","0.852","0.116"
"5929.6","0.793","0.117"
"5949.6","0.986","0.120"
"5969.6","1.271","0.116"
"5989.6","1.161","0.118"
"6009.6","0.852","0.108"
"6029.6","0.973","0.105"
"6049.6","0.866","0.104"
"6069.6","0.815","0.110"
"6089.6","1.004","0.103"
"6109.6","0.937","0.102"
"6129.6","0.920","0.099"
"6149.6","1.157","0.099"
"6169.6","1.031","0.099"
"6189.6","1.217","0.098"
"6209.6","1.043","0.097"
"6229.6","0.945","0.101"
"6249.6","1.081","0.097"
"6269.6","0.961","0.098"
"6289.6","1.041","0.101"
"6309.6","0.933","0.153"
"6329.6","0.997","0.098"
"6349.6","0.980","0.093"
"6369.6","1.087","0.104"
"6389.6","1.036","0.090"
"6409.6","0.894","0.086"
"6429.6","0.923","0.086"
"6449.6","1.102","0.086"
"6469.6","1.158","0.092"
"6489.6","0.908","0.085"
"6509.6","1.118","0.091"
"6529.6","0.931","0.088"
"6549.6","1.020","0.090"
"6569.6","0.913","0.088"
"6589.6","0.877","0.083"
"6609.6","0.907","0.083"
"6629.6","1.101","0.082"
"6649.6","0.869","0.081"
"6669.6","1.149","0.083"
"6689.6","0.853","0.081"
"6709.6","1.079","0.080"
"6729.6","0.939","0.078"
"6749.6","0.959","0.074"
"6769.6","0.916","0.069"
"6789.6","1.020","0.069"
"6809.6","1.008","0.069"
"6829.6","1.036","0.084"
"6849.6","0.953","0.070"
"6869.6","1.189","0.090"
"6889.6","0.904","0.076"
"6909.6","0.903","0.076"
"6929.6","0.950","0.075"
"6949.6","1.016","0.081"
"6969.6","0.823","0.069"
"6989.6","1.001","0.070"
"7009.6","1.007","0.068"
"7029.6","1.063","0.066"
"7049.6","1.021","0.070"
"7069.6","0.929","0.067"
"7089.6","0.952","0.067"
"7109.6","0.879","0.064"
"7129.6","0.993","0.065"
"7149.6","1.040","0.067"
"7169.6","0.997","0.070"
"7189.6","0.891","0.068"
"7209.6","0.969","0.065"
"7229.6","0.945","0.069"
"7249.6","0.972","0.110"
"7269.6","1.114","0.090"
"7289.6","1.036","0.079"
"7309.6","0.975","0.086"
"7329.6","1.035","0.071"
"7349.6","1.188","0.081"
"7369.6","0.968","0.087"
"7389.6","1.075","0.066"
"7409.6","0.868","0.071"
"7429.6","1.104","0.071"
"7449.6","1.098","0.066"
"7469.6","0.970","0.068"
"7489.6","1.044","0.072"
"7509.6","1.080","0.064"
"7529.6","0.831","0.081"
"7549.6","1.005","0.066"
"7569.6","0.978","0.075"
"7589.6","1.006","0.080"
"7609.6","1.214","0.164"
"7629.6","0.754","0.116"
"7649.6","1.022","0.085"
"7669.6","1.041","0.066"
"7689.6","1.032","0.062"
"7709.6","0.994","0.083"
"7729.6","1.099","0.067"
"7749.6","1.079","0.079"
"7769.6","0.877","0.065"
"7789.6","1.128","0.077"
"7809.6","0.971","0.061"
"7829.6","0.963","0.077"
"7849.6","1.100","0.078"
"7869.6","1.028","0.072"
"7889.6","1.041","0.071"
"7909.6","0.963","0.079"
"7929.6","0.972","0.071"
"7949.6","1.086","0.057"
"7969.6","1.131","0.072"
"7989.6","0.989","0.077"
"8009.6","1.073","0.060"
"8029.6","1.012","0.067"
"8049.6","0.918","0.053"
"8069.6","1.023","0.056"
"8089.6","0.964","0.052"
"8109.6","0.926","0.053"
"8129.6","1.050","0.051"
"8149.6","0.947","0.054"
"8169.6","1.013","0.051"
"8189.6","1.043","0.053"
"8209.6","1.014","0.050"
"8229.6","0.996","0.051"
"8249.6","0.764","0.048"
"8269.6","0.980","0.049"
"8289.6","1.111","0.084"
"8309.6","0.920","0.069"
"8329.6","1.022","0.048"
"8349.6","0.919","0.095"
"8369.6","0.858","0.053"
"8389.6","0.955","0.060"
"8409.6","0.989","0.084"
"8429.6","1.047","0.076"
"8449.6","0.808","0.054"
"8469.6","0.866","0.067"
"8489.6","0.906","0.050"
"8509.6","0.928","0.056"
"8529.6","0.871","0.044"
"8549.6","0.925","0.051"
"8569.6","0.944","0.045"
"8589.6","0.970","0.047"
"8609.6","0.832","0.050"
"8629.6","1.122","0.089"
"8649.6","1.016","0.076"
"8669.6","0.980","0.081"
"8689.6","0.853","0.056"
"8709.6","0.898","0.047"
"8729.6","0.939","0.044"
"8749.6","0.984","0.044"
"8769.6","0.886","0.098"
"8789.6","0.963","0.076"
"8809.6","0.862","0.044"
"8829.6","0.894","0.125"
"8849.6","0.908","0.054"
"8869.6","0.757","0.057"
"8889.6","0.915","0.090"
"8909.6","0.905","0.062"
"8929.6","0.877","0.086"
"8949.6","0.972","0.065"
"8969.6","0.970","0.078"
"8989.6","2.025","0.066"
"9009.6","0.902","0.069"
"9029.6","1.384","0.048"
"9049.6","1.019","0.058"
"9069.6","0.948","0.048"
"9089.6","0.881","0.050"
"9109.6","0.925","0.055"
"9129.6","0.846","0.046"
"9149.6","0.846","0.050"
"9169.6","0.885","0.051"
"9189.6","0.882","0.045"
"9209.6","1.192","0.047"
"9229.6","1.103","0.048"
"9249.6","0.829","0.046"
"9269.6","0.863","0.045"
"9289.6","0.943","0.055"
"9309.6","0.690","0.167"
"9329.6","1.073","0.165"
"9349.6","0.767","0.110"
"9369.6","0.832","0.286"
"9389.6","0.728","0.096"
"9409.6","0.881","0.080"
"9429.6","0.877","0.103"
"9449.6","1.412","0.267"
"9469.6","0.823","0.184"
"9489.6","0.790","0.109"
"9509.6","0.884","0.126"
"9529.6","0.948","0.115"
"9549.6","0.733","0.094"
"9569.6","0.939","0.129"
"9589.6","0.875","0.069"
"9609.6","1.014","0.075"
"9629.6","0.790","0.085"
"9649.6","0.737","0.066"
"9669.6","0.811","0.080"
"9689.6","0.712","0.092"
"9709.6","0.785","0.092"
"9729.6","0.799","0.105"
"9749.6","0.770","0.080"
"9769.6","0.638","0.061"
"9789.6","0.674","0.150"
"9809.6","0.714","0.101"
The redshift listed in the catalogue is 0.370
